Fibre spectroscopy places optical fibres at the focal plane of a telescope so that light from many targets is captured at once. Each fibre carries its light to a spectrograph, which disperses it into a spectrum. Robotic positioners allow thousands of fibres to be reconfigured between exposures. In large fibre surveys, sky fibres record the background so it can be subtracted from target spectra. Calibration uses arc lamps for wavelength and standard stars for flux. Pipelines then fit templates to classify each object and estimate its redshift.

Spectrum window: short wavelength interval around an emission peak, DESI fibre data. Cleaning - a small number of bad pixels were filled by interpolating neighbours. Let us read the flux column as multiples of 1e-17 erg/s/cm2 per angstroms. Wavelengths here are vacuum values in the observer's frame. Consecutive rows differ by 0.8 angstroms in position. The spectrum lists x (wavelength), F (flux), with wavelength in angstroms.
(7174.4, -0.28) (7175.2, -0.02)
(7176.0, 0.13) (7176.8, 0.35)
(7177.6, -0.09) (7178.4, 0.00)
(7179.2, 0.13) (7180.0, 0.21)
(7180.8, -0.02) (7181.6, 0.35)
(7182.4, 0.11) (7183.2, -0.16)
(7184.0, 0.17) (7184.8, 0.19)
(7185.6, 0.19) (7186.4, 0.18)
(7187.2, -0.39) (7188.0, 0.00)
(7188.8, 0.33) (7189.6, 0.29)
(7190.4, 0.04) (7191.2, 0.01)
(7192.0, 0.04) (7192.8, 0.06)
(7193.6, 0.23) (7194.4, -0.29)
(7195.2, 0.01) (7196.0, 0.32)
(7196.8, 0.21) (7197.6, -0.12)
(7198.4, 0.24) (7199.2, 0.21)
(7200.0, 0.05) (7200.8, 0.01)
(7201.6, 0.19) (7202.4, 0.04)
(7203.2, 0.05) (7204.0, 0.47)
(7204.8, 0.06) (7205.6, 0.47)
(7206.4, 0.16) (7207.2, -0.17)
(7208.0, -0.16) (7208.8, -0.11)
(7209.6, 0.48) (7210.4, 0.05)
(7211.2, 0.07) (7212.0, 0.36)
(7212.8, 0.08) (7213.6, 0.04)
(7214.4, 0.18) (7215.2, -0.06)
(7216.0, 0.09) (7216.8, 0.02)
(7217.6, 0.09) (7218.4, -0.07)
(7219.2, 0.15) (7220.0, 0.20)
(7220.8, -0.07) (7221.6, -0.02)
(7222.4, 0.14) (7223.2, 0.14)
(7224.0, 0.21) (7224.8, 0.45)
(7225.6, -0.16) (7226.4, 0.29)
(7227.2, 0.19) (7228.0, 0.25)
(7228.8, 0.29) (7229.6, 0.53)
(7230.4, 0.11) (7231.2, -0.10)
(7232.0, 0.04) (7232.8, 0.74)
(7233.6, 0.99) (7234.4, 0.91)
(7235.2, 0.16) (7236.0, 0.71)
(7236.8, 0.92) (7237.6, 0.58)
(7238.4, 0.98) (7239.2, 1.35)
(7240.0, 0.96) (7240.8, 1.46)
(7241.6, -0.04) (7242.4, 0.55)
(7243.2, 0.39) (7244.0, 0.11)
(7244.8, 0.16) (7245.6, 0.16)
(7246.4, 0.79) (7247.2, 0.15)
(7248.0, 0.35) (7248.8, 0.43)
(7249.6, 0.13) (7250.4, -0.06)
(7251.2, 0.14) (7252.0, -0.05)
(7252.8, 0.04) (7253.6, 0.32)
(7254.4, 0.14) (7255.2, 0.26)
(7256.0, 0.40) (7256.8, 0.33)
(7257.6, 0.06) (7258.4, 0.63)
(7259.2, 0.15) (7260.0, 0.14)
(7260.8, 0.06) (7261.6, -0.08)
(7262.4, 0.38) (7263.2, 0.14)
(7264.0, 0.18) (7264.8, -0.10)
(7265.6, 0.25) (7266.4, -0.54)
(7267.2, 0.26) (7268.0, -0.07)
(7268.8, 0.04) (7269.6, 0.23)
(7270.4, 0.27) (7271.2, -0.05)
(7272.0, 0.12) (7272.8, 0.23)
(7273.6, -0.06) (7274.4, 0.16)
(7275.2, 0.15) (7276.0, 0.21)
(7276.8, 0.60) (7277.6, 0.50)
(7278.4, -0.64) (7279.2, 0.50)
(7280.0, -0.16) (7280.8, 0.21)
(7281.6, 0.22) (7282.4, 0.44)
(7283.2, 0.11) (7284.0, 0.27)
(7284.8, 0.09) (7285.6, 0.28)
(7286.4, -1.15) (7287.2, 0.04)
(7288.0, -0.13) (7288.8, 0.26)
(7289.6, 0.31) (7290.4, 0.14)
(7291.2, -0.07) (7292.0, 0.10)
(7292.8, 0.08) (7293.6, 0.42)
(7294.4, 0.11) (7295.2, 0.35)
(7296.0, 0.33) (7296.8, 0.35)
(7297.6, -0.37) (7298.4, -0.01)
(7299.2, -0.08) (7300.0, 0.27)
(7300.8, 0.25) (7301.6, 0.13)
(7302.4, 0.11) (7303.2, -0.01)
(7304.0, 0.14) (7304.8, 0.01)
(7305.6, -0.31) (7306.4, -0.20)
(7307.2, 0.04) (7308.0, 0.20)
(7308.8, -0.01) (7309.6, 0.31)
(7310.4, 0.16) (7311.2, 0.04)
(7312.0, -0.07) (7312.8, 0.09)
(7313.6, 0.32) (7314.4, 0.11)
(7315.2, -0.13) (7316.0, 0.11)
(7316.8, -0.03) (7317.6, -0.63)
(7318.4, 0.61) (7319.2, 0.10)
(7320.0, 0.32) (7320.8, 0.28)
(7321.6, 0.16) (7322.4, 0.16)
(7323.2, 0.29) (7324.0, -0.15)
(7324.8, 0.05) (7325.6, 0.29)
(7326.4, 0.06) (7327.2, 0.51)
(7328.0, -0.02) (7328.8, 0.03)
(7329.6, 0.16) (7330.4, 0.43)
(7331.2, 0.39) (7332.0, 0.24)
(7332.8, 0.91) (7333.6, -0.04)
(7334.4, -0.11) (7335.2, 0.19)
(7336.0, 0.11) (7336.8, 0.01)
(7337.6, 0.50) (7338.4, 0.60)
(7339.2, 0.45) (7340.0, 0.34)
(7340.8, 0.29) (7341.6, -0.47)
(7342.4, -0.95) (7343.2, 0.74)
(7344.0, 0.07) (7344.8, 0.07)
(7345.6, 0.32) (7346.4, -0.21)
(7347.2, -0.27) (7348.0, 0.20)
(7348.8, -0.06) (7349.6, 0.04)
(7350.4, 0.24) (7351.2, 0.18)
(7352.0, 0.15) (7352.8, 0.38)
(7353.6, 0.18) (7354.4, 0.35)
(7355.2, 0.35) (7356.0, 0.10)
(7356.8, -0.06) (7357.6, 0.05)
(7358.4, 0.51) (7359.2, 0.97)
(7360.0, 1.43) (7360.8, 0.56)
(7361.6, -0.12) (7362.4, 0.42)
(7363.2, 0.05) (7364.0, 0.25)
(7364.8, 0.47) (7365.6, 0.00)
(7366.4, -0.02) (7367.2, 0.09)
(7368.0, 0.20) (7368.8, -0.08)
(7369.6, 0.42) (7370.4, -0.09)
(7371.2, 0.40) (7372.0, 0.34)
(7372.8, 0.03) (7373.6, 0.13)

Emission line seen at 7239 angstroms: [O II] 3727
